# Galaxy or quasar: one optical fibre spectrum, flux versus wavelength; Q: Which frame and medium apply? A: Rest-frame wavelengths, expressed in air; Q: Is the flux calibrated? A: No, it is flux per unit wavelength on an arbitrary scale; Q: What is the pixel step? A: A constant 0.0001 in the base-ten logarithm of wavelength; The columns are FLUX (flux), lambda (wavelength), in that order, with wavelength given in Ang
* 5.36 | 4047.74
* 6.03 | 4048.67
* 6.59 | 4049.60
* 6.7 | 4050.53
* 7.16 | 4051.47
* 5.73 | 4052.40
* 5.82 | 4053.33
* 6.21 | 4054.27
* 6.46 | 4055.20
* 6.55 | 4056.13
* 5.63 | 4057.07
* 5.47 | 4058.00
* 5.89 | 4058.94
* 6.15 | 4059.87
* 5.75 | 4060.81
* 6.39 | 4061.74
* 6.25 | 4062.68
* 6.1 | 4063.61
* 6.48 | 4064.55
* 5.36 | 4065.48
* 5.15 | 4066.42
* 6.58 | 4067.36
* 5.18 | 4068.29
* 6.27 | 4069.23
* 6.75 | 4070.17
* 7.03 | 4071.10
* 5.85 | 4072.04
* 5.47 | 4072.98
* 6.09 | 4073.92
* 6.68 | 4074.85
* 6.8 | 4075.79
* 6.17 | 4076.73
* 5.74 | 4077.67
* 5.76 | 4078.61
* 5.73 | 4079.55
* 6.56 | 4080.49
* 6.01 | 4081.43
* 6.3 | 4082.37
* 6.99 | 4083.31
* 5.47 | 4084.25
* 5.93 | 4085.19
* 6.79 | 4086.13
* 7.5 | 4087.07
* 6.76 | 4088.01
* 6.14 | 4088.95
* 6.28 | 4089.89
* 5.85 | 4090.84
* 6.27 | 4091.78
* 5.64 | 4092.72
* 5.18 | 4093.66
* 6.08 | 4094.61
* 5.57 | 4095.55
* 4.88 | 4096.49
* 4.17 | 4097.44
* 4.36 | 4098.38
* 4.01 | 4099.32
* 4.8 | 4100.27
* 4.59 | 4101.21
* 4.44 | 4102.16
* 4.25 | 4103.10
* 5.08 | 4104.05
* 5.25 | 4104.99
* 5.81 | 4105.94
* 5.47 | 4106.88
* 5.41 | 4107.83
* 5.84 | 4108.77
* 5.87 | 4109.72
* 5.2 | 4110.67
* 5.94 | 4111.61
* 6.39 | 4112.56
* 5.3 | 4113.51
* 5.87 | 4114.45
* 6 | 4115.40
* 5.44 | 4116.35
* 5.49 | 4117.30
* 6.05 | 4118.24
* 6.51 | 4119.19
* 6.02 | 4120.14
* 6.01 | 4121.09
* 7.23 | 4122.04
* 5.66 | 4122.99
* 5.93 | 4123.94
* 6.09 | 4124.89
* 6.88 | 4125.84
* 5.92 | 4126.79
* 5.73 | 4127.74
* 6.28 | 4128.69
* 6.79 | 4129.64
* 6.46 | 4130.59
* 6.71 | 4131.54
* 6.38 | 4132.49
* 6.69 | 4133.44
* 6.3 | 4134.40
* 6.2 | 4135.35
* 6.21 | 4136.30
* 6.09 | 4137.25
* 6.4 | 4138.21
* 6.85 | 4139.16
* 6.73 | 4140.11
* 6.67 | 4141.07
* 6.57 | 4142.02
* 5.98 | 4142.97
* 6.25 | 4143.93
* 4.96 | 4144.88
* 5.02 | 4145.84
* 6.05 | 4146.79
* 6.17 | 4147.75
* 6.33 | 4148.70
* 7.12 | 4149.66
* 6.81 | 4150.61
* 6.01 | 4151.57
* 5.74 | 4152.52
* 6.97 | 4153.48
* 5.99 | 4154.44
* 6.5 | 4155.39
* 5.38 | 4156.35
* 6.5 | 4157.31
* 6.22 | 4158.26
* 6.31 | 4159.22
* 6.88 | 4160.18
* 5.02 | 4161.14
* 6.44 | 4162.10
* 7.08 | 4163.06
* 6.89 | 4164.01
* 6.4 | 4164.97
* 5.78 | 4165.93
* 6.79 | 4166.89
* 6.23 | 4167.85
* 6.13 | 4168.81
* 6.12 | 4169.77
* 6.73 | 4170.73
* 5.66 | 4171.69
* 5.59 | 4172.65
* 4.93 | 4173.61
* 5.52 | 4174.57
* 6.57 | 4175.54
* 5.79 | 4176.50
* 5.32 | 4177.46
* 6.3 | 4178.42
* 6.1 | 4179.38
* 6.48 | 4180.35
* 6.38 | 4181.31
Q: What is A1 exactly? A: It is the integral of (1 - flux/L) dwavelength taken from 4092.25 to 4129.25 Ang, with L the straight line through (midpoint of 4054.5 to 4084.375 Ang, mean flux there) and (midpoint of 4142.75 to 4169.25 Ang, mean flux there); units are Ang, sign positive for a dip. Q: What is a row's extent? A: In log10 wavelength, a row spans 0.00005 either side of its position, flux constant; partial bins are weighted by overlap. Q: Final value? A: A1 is 3.6 Ang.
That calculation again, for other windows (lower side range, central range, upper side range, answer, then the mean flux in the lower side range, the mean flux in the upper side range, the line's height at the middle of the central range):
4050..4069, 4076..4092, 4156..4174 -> -0.46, 6.05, 6.17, 6.08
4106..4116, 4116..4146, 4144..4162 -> -1.54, 5.73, 6.12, 5.92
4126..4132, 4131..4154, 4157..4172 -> 0.15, 6.35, 6.33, 6.34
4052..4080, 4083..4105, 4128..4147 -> 2.26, 6.05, 6.28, 6.14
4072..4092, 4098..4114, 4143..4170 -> 2.69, 6.24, 6.21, 6.23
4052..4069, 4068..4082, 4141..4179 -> -0.39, 5.96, 6.14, 5.98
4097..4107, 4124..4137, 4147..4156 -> -1.52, 4.73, 6.38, 5.68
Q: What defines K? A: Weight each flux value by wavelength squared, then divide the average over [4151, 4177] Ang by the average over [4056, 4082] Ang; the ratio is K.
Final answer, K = 1.06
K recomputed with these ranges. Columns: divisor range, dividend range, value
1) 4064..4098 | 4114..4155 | 1.06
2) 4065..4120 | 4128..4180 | 1.11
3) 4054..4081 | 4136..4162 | 1.06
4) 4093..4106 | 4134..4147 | 1.29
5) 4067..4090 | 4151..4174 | 1.03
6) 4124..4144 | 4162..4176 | 0.98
